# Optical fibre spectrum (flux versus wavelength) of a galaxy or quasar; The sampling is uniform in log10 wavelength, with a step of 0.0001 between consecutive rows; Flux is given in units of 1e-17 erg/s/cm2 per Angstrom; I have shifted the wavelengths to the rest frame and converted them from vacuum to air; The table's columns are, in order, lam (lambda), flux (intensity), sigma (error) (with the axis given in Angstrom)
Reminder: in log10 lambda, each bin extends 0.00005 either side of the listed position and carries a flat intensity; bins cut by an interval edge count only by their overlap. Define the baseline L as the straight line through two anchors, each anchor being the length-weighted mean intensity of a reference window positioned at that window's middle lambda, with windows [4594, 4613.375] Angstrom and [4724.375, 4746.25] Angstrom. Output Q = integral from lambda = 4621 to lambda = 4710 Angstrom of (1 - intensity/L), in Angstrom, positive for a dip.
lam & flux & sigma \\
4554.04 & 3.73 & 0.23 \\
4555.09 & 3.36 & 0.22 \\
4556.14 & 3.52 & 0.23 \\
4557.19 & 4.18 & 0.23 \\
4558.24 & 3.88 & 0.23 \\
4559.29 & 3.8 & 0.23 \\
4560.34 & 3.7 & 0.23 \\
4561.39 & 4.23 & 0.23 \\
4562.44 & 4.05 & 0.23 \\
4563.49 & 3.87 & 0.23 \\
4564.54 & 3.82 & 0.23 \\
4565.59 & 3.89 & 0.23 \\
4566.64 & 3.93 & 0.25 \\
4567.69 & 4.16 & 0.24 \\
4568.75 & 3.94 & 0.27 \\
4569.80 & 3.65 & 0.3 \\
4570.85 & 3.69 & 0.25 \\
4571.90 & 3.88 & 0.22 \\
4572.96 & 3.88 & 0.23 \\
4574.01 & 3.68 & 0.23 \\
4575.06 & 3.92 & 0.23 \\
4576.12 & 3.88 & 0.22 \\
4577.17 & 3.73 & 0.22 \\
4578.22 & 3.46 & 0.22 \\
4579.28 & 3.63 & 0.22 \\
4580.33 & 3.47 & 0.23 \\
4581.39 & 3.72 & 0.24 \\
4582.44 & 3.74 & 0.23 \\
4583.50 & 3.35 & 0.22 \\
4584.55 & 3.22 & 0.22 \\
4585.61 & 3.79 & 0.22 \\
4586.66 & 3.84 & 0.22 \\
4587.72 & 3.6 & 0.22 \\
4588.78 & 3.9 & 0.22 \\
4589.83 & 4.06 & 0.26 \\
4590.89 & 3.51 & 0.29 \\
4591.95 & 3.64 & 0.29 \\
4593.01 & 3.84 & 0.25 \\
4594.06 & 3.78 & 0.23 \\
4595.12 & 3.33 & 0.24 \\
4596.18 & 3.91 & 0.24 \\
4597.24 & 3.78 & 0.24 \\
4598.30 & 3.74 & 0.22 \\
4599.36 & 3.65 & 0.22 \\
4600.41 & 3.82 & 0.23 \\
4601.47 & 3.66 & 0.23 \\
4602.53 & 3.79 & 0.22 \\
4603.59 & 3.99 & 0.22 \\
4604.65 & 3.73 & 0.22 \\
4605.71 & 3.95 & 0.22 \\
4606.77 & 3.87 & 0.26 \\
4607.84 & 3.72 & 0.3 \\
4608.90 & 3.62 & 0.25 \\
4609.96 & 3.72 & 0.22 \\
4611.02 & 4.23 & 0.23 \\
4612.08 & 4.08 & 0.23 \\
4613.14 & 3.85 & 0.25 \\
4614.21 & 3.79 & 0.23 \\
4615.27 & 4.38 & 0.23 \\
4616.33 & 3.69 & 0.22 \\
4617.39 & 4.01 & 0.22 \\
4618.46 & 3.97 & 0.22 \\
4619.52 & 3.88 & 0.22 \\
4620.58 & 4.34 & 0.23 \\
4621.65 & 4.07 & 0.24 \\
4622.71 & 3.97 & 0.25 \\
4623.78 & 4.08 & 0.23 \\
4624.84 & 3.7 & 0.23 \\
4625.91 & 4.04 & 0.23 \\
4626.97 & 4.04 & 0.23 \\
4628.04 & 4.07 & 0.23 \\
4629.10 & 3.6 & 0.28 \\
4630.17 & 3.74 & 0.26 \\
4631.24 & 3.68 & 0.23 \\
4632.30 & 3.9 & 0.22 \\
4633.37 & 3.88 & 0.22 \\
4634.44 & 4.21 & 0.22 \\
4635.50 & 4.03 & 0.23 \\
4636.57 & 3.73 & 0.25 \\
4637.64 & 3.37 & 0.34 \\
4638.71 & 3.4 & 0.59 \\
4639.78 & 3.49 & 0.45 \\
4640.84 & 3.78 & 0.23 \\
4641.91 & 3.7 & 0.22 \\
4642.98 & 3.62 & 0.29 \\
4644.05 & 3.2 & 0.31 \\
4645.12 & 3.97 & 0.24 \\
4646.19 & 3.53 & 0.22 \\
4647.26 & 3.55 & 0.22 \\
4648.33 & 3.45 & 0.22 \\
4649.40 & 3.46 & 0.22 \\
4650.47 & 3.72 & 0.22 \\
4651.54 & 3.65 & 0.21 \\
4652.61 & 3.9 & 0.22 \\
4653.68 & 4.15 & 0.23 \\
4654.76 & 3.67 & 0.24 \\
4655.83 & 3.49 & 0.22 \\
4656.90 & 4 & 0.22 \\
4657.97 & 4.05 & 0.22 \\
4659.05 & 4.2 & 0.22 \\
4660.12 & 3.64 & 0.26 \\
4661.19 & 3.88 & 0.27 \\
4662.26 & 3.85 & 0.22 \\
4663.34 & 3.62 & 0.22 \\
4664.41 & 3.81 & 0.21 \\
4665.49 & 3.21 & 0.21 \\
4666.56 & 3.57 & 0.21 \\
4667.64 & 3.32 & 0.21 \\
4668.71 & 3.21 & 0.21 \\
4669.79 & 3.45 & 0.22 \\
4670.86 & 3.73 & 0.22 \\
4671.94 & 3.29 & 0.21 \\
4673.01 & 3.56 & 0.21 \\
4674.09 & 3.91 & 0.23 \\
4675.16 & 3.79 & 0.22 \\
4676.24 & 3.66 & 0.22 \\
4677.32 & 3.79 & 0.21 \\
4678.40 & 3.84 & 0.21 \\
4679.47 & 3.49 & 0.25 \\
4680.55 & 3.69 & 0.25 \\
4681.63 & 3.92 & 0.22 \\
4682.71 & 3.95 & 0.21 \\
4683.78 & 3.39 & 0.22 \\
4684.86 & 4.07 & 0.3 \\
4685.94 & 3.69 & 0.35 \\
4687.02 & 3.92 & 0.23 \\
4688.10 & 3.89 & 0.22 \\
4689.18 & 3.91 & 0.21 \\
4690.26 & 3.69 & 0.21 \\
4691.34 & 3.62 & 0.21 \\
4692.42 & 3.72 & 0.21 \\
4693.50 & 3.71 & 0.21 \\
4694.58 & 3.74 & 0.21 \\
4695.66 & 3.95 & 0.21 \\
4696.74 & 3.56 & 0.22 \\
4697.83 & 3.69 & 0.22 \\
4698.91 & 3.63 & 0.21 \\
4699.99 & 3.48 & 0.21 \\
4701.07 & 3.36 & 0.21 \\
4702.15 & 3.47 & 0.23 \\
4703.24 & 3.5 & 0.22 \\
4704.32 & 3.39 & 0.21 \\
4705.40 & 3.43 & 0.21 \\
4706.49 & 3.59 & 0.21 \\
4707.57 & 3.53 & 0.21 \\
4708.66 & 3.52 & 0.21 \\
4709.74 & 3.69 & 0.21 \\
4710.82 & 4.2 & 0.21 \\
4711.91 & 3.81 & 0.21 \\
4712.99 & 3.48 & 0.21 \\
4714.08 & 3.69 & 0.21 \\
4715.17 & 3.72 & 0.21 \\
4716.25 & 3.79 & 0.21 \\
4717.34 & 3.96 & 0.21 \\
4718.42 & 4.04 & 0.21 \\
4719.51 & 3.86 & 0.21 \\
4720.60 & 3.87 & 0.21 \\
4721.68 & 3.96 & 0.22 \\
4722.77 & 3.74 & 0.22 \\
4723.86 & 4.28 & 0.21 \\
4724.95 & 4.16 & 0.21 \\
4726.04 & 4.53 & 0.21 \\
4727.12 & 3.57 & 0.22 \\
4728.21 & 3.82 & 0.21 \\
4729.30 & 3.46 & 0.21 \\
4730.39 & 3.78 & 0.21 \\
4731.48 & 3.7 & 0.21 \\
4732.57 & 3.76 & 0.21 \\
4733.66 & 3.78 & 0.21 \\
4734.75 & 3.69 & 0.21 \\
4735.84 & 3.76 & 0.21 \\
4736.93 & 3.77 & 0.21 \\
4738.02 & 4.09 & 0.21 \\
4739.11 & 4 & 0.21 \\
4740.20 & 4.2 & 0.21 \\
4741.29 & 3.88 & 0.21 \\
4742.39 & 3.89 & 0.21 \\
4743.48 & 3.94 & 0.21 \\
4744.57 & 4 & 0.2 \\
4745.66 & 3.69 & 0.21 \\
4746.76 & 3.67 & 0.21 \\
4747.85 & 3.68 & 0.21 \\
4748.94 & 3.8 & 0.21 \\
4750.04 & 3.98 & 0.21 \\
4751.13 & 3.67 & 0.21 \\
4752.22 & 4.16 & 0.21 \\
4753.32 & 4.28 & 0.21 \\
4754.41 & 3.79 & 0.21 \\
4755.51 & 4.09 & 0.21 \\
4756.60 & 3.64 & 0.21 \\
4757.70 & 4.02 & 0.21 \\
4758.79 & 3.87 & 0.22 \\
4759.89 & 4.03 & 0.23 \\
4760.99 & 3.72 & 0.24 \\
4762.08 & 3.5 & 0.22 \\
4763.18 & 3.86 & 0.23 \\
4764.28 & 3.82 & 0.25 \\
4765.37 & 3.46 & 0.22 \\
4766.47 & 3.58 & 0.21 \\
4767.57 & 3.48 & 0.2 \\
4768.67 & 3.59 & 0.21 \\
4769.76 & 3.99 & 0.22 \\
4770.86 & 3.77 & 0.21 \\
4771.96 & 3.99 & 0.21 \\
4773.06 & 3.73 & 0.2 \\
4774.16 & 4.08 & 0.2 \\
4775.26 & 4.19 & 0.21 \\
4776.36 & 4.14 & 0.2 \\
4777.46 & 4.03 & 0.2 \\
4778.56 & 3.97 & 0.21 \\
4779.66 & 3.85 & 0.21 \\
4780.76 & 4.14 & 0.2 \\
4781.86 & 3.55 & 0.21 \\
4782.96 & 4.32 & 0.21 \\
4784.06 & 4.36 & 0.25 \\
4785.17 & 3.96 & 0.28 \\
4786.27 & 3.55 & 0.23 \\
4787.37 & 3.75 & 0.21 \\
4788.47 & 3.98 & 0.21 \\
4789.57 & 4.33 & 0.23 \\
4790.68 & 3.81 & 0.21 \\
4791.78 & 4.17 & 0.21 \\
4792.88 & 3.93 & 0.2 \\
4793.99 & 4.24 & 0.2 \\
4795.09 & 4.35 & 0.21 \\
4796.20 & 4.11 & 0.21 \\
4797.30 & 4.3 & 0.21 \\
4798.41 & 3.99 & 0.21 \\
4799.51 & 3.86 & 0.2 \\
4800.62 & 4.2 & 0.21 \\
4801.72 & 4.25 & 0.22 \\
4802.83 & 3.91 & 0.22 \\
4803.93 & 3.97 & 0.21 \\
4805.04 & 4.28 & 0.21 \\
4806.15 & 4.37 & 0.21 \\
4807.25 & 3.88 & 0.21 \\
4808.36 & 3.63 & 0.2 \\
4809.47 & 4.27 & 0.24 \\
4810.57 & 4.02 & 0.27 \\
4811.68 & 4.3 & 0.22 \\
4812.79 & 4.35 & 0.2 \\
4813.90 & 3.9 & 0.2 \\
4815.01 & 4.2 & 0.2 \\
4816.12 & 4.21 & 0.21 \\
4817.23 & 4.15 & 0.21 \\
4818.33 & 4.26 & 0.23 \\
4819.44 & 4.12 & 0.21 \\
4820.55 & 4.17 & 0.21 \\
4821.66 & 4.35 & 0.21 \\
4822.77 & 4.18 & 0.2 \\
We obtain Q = 3.0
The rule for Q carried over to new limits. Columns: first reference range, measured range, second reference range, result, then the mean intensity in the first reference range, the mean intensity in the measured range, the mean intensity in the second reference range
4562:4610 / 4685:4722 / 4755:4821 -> 1.7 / 3.76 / 3.71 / 3.99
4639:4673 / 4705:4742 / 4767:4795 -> -0.1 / 3.65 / 3.83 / 3.96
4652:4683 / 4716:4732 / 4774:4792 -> -0.2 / 3.71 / 3.9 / 4.01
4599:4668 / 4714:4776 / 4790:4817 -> 2.2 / 3.8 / 3.86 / 4.1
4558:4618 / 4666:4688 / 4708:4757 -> 1.0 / 3.8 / 3.67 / 3.86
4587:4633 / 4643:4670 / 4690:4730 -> 1.0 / 3.85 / 3.66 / 3.74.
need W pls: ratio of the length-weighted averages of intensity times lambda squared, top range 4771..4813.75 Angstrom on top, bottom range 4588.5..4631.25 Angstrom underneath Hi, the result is 1.1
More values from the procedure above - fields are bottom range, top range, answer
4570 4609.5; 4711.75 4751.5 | 1.10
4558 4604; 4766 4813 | 1.16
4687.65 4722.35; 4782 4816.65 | 1.15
